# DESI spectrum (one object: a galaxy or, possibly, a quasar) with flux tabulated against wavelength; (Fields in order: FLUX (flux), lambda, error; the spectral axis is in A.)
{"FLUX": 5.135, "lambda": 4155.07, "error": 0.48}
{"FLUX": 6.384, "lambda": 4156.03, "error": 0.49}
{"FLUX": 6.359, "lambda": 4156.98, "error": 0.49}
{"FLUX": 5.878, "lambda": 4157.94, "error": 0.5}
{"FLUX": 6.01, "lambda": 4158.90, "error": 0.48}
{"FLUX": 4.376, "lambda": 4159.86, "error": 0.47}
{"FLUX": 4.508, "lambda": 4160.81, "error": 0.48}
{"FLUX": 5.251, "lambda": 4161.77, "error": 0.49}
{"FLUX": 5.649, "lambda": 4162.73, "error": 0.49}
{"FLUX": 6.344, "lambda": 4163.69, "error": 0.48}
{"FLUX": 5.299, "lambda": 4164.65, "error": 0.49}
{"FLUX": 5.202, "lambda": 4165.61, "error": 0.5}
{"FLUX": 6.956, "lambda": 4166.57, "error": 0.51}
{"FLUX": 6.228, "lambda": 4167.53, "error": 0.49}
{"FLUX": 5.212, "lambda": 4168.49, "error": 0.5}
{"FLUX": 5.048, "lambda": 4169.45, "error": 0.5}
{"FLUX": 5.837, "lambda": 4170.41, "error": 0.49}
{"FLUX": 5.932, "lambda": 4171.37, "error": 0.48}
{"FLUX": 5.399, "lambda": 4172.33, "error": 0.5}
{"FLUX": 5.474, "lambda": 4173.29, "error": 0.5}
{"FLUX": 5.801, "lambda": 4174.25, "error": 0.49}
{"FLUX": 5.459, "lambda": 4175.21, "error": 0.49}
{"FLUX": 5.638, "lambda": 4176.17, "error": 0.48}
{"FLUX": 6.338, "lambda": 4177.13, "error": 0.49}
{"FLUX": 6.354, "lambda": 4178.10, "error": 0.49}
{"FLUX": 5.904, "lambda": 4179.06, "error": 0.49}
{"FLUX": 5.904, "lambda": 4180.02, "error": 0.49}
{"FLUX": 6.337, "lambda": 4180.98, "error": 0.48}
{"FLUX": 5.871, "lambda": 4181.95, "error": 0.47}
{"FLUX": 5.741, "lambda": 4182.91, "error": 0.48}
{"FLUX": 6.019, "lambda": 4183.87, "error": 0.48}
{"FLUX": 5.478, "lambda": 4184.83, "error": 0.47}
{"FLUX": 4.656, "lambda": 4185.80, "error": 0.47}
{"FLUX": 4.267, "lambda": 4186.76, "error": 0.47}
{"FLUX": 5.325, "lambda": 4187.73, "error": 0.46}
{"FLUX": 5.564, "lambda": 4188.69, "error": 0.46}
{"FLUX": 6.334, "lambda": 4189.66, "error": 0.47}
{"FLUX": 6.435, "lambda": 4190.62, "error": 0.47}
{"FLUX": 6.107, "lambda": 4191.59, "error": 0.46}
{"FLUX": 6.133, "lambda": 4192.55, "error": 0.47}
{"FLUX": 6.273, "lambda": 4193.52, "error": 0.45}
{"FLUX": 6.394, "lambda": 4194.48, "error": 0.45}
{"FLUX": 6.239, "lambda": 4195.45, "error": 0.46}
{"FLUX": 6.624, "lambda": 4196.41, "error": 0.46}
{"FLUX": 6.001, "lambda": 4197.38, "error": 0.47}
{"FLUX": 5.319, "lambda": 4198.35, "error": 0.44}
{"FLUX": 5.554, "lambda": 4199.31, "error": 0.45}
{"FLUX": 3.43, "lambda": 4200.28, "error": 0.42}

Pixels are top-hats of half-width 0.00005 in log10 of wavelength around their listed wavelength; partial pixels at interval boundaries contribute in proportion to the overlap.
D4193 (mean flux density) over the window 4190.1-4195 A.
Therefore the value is 6.27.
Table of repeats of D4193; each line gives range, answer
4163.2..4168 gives 6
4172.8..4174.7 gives 5.64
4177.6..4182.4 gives 6.07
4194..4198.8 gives 6.12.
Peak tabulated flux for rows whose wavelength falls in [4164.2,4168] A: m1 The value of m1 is 6.956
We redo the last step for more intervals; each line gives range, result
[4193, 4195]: 6.394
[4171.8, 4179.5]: 6.354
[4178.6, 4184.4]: 6.337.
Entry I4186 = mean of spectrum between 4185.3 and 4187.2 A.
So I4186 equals 4.47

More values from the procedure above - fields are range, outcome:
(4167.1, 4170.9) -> 5.57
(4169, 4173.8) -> 5.55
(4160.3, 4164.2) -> 5.43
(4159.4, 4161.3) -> 4.46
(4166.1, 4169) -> 6.12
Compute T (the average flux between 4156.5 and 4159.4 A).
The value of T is 6.07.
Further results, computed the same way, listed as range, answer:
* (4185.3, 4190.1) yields 5.21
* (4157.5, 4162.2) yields 5.2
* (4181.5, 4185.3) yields 5.79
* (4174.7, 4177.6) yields 5.82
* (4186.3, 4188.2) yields 4.78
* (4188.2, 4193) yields 6.12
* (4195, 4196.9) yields 6.44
